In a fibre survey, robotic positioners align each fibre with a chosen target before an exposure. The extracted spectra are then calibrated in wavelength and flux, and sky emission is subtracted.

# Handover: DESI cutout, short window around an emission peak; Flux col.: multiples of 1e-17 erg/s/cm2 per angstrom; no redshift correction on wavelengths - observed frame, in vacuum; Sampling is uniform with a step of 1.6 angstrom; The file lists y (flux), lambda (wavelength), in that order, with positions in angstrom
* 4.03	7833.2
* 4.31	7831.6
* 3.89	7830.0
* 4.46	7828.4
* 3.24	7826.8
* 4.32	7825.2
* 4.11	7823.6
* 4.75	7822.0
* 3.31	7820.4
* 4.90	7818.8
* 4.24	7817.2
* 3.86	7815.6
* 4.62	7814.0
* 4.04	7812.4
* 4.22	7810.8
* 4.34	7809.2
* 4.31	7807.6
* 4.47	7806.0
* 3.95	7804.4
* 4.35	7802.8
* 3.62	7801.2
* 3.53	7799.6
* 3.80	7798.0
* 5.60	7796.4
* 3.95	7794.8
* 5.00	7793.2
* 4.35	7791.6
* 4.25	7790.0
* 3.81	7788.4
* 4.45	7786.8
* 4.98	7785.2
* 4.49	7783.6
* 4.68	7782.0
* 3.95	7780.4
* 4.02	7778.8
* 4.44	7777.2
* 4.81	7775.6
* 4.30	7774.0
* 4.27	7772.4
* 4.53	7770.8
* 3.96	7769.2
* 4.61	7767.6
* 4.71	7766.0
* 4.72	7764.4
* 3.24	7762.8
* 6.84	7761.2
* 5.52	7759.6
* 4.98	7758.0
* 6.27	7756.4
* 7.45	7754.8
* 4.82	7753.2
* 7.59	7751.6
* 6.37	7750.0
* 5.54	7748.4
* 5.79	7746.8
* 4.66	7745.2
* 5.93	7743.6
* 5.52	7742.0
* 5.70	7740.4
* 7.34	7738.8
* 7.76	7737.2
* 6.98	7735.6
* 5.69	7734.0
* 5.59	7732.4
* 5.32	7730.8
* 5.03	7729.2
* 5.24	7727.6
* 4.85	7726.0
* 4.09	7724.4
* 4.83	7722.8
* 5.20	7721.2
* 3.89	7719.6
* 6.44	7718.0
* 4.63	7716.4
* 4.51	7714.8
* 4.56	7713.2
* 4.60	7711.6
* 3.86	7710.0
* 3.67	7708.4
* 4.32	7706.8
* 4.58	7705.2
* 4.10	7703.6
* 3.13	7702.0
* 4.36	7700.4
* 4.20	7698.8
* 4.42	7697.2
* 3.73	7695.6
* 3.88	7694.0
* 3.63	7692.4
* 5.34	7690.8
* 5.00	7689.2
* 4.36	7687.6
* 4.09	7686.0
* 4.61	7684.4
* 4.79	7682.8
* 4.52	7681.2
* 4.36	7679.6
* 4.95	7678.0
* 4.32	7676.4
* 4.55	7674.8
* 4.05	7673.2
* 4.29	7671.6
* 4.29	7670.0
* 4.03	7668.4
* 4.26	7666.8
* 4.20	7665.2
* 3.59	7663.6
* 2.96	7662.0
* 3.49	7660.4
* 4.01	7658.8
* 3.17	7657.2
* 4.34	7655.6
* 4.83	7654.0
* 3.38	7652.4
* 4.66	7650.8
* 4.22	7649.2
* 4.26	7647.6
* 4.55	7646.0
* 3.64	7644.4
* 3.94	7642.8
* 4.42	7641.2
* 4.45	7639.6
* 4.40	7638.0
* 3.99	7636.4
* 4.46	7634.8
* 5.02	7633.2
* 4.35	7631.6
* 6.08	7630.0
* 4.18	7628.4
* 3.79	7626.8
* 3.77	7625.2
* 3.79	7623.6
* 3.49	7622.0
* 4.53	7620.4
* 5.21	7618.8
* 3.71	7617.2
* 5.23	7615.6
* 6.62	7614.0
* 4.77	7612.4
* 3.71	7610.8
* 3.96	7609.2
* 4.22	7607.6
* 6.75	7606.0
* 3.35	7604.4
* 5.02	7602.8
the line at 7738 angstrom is [S II] 6716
